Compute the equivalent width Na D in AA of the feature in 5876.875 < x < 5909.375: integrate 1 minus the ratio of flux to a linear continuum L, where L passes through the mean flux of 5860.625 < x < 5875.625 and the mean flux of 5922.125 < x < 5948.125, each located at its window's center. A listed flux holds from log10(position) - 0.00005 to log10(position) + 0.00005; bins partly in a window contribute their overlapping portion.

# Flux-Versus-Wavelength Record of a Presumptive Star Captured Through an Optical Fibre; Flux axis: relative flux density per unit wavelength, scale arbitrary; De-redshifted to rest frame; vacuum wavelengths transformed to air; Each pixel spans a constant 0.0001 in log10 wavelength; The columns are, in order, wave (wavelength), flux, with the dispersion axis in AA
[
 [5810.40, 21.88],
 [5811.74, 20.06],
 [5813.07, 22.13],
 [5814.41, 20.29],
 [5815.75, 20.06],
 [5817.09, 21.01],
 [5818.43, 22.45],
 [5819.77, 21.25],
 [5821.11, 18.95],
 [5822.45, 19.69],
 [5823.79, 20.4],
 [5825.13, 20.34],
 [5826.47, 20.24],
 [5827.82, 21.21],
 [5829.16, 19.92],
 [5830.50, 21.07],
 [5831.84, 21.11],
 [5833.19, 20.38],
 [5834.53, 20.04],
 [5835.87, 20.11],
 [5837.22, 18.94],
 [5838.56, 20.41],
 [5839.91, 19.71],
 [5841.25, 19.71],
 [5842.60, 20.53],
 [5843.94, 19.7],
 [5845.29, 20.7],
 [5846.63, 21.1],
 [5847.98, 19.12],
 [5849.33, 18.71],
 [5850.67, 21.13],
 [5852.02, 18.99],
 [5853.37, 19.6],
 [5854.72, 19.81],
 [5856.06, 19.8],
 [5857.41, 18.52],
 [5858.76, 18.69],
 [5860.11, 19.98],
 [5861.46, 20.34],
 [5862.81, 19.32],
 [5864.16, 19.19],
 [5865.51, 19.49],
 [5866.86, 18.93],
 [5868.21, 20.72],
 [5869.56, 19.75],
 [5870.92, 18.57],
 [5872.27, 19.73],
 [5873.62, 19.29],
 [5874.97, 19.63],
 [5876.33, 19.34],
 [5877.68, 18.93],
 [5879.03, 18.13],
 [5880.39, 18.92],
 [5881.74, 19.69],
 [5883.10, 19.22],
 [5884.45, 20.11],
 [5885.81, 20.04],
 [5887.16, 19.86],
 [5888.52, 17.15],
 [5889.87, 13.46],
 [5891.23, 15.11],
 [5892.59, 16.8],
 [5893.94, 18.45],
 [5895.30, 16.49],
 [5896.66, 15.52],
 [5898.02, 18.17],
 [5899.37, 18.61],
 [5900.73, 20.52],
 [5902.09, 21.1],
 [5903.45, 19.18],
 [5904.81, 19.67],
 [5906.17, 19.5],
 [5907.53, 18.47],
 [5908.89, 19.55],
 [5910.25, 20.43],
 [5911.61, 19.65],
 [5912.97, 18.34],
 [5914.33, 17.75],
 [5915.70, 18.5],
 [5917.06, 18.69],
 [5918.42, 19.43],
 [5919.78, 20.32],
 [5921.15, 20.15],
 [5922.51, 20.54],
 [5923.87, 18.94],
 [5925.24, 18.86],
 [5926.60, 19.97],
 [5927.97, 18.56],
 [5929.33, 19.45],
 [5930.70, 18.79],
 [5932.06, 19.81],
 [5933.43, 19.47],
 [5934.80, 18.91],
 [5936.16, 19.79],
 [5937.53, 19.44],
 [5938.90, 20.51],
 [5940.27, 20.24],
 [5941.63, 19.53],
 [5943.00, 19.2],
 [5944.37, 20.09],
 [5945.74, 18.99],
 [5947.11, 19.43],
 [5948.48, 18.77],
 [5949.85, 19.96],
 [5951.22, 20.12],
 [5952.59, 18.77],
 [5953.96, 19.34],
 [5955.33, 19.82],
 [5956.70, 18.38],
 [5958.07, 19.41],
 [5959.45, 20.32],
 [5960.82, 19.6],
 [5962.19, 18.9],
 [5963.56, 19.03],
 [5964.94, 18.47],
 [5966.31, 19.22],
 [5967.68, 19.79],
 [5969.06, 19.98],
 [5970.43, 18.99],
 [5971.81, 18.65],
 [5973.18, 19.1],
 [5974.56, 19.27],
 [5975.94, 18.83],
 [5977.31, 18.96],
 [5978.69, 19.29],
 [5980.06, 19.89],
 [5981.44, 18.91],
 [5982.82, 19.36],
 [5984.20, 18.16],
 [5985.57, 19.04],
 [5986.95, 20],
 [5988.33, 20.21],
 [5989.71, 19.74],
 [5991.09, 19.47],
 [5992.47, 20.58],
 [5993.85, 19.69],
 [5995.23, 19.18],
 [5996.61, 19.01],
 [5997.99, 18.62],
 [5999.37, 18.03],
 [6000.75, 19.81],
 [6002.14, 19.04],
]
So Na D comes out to 1.8 AA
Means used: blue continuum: 19.5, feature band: 18.4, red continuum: 19.5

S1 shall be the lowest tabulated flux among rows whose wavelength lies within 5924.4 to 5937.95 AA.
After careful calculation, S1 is 18.56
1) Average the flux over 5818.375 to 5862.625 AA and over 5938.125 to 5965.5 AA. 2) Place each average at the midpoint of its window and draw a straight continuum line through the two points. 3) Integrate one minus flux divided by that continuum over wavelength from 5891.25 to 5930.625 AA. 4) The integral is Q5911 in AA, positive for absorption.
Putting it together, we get 1.5 AA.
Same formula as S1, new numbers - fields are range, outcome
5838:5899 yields 13.46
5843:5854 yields 18.71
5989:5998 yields 18.62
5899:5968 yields 17.75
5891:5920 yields 15.11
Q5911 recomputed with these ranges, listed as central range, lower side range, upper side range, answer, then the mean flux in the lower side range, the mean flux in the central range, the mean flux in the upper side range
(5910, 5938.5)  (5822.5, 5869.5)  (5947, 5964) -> 0.3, 19.9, 19.3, 19.4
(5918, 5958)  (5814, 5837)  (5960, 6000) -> 0.2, 20.5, 19.5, 19.2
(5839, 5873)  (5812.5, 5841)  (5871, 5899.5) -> -0.6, 20.4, 19.7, 18.2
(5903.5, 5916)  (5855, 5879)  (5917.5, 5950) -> 0.2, 19.4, 19.1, 19.5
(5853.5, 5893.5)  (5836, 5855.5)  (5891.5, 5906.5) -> 0.4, 19.9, 18.9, 18.4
